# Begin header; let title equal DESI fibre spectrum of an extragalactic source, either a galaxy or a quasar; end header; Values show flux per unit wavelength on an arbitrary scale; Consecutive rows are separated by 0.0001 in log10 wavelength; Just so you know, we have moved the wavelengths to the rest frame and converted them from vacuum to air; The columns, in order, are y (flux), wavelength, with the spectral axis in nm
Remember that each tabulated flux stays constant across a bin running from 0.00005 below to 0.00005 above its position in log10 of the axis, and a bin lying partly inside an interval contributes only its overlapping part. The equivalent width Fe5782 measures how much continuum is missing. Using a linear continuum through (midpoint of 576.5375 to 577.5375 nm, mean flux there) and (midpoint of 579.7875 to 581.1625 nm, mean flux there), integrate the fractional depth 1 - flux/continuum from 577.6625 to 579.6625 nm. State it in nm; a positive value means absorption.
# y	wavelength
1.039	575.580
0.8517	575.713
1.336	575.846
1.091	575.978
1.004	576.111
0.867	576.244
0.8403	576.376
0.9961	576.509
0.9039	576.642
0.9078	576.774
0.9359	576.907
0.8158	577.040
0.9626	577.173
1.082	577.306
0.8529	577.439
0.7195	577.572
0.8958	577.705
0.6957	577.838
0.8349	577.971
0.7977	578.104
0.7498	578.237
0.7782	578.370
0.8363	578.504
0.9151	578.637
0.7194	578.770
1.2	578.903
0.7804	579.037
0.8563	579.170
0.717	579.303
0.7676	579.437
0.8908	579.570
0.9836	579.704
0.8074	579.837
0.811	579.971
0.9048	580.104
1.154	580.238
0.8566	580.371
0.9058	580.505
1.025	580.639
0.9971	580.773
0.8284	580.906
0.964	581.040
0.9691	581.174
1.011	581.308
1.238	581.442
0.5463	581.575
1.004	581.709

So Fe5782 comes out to 0.20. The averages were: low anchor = 0.919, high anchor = 0.928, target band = 0.83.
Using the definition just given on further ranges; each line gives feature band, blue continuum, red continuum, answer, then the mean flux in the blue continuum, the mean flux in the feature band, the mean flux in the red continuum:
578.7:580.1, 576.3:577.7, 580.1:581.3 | 0.13 nm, 0.901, 0.856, 0.961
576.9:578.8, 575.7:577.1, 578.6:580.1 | 0.16 nm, 0.964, 0.839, 0.86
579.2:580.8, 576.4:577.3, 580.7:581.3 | 0.08 nm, 0.927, 0.898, 0.947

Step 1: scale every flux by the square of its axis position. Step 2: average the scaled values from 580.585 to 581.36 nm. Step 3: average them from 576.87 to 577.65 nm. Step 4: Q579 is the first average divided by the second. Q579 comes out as 1.09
